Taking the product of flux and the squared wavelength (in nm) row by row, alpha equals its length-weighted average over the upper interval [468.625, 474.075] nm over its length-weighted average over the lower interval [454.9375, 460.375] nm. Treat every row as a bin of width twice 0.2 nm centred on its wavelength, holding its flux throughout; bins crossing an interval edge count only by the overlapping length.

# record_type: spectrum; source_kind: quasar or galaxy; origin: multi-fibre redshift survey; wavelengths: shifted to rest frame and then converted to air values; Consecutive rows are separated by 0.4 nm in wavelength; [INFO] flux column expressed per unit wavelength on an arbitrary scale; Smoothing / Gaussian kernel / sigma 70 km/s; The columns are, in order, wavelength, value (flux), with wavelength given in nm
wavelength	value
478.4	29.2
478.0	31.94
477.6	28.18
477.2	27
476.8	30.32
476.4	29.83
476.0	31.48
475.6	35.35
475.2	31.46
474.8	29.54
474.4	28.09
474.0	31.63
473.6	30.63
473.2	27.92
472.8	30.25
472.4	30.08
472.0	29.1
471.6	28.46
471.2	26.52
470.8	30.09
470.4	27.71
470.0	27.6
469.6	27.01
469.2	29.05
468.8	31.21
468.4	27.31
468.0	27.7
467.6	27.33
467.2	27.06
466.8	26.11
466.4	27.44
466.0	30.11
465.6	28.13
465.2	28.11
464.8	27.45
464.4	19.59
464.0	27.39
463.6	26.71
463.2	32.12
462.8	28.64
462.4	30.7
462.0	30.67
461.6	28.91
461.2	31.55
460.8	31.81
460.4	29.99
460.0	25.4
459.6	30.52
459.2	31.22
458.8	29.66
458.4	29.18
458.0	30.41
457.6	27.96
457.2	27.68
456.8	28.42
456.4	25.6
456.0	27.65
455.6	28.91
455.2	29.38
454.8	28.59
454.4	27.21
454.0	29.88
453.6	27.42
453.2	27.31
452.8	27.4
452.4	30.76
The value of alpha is 1.07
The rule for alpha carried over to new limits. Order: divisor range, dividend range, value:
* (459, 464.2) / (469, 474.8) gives 1.02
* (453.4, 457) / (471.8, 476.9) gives 1.18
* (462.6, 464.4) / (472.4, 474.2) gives 1.13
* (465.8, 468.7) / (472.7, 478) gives 1.13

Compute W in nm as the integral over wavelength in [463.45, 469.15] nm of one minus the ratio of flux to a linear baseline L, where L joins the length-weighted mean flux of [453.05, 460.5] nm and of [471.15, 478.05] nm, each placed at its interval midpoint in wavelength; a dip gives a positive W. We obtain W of 0.38 nm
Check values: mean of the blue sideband 28.5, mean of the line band 27.3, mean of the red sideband 29.9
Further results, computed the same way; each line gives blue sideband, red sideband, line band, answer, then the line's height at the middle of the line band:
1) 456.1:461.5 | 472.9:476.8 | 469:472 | 0.21 nm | 30.2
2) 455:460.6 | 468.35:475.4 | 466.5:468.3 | 0.12 nm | 29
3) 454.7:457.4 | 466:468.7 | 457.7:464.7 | -0.32 nm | 27.8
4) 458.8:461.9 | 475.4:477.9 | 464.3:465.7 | 0.18 nm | 30.1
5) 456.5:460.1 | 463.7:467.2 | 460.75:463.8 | -0.25 nm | 27.8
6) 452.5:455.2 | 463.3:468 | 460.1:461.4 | -0.15 nm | 27.5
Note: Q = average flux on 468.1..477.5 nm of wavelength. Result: 29.4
